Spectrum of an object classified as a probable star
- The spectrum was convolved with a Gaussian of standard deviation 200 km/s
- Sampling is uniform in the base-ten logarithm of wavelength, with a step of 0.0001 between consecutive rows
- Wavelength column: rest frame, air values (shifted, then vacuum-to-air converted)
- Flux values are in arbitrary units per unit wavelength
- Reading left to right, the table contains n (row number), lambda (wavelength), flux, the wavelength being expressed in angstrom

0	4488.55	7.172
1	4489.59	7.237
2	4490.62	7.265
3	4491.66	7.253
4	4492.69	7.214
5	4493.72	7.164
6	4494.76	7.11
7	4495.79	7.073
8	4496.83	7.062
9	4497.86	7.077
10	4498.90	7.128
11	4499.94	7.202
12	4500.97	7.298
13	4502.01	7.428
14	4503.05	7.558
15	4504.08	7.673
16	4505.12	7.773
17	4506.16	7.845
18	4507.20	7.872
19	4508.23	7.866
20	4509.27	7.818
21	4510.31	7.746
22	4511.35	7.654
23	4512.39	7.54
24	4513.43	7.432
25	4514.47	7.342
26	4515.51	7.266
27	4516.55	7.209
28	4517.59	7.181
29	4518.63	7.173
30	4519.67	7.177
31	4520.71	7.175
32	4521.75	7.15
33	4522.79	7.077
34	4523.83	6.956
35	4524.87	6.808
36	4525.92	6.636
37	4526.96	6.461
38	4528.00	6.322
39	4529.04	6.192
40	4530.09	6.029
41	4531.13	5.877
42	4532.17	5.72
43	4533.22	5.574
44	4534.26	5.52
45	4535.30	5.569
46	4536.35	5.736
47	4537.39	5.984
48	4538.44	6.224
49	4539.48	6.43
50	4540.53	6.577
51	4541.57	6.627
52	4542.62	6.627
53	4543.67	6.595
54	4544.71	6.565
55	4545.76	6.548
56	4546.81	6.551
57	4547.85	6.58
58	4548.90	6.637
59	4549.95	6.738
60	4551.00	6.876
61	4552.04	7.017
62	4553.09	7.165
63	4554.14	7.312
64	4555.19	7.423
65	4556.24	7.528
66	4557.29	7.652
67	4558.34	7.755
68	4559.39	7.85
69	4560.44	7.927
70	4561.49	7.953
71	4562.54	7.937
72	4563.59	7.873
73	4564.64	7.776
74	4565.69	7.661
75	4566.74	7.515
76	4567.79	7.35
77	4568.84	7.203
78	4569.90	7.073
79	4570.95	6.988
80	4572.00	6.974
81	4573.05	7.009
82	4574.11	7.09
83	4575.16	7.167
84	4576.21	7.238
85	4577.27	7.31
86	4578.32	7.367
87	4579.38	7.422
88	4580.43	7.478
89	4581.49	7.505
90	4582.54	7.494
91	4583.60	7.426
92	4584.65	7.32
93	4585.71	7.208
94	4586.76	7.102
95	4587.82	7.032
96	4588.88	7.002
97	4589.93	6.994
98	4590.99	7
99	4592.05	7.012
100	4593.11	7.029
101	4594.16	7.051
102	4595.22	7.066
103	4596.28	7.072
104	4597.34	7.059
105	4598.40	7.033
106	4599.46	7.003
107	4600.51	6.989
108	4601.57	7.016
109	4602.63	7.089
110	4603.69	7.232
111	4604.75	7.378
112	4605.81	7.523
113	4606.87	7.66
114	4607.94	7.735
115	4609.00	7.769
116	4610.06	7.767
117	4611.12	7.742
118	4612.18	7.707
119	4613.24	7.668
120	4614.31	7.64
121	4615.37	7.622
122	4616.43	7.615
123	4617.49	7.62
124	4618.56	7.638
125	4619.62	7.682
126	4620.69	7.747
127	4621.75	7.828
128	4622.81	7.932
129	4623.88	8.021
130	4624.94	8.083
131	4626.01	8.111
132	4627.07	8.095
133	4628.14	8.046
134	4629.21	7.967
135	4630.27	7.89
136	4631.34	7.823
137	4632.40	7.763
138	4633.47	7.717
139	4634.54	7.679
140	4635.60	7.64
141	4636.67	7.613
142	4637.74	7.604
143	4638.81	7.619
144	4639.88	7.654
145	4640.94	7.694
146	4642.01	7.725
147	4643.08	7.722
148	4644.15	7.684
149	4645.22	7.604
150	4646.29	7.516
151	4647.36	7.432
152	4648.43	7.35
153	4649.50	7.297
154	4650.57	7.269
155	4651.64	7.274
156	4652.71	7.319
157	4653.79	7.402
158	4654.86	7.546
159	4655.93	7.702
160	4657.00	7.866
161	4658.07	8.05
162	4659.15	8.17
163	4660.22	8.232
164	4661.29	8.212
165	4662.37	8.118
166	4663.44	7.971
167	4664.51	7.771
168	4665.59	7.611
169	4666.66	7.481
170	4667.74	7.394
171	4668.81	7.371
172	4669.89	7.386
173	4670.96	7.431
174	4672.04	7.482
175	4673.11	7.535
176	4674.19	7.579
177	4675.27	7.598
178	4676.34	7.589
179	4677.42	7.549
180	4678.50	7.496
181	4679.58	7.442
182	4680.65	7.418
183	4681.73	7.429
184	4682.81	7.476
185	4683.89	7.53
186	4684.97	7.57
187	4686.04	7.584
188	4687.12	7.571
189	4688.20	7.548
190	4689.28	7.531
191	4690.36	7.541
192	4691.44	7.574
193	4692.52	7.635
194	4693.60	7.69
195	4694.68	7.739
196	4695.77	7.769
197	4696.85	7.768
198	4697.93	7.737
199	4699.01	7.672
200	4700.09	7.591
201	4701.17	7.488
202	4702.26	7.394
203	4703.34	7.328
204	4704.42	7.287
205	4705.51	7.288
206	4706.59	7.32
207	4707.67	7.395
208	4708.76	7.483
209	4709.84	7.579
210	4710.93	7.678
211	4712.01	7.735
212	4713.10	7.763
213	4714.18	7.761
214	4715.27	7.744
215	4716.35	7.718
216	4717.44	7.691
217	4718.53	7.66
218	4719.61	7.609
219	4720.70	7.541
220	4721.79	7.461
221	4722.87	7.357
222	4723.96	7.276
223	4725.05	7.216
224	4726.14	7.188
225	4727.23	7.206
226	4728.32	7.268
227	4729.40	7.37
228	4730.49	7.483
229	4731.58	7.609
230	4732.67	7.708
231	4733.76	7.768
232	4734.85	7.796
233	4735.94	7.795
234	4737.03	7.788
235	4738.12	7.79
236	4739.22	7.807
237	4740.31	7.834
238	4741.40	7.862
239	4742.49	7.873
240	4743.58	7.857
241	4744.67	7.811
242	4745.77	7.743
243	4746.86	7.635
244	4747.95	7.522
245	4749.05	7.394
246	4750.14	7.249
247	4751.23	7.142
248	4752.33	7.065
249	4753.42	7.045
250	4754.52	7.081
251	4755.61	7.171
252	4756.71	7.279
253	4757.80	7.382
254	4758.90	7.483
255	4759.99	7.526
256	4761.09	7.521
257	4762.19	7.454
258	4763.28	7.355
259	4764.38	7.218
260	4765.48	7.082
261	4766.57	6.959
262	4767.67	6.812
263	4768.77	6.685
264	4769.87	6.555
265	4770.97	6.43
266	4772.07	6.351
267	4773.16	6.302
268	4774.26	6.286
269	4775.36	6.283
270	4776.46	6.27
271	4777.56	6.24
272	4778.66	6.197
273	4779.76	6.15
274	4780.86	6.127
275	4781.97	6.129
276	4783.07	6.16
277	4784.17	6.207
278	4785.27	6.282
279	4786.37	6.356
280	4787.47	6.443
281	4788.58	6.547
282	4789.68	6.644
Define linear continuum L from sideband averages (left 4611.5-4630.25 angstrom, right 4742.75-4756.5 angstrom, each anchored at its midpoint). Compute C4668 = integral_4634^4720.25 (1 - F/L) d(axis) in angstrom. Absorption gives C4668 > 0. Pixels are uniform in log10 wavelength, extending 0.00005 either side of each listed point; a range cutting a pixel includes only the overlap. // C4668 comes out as 0.4 angstrom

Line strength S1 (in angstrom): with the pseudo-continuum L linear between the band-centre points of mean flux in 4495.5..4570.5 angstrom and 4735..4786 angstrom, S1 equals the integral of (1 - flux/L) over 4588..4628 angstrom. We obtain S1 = -2.43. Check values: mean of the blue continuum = 7.04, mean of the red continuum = 7.05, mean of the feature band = 7.47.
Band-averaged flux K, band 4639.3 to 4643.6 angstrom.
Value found 7.71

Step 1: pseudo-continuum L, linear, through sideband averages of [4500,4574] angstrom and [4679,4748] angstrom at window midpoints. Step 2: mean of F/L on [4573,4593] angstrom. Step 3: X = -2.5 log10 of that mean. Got -0.01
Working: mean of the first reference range 7.03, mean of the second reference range 7.58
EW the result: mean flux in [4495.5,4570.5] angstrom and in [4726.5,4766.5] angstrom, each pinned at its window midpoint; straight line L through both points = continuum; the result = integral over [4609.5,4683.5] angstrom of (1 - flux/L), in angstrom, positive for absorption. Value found -4.0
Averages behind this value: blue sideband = 7.04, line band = 7.68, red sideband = 7.49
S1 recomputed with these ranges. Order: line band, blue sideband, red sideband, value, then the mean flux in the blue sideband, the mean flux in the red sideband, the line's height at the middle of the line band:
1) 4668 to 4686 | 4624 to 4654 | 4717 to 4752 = 0.3 angstrom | 7.67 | 7.57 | 7.63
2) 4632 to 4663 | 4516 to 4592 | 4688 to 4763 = -1.7 angstrom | 6.96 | 7.54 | 7.28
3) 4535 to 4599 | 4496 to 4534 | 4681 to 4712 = 1.1 angstrom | 7.08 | 7.55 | 7.21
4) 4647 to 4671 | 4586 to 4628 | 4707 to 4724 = -0.4 angstrom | 7.45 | 7.6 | 7.52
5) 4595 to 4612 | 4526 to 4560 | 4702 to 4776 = -1.3 angstrom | 6.58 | 7.37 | 6.82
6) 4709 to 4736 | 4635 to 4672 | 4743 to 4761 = -0.3 angstrom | 7.64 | 7.4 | 7.47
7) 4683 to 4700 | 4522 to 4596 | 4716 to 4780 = -1.1 angstrom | 6.95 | 7.26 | 7.17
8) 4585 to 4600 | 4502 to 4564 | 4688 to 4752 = 0.3 angstrom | 6.98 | 7.58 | 7.17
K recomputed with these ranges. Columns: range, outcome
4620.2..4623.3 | 7.86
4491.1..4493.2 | 7.23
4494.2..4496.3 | 7.09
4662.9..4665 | 7.9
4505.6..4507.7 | 7.84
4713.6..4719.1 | 7.72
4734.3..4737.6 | 7.8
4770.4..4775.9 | 6.34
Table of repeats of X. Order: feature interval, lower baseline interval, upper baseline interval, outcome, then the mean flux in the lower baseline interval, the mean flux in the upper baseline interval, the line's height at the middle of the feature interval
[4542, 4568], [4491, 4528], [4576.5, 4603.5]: -0.01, 7.28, 7.16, 7.22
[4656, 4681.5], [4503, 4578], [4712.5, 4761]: -0.05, 7.03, 7.53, 7.36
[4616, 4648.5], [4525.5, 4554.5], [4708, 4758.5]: -0.12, 6.38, 7.54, 6.93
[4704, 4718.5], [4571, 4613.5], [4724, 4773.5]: -0.04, 7.26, 7.35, 7.33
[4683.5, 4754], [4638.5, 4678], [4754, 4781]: -0.06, 7.63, 6.82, 7.18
